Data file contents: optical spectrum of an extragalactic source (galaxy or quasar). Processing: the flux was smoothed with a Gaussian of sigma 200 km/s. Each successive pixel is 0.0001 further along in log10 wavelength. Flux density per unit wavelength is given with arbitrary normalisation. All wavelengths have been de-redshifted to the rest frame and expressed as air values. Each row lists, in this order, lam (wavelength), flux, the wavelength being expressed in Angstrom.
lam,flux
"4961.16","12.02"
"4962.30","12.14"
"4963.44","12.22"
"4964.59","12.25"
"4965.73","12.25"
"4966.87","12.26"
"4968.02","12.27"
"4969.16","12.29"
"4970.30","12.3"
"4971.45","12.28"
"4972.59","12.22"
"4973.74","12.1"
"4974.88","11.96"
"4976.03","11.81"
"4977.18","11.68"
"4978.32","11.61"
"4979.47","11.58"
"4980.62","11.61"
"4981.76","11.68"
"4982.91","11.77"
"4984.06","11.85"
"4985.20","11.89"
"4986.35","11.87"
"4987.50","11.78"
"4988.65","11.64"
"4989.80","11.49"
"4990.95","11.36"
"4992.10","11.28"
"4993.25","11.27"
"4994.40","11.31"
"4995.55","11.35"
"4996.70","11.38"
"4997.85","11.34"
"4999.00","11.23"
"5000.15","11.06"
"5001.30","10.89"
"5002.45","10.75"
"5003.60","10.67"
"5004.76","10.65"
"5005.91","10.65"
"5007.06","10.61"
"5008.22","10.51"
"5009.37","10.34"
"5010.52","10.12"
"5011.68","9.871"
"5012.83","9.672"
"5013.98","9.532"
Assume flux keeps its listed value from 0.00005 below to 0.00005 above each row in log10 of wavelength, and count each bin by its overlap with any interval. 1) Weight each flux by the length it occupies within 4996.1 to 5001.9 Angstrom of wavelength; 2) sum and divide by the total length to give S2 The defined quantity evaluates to 11.2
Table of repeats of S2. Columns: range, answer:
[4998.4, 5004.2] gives 10.9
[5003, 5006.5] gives 10.7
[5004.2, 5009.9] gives 10.6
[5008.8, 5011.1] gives 10.2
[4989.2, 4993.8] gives 11.3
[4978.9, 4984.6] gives 11.7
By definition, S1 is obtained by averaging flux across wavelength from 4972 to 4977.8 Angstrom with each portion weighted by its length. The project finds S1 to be 12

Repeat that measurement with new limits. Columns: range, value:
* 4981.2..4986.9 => 11.8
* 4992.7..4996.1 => 11.3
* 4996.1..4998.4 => 11.4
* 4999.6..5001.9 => 11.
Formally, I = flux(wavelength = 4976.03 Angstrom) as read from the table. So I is 11.81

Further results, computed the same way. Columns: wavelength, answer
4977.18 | 11.68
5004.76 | 10.65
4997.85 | 11.34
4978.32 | 11.61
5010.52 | 10.12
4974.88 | 11.96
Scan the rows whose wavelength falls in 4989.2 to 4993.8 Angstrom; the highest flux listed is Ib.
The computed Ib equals 11.49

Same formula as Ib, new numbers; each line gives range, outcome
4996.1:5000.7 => 11.38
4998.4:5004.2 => 11.23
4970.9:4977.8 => 12.28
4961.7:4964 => 12.22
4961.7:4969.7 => 12.29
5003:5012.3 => 10.67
